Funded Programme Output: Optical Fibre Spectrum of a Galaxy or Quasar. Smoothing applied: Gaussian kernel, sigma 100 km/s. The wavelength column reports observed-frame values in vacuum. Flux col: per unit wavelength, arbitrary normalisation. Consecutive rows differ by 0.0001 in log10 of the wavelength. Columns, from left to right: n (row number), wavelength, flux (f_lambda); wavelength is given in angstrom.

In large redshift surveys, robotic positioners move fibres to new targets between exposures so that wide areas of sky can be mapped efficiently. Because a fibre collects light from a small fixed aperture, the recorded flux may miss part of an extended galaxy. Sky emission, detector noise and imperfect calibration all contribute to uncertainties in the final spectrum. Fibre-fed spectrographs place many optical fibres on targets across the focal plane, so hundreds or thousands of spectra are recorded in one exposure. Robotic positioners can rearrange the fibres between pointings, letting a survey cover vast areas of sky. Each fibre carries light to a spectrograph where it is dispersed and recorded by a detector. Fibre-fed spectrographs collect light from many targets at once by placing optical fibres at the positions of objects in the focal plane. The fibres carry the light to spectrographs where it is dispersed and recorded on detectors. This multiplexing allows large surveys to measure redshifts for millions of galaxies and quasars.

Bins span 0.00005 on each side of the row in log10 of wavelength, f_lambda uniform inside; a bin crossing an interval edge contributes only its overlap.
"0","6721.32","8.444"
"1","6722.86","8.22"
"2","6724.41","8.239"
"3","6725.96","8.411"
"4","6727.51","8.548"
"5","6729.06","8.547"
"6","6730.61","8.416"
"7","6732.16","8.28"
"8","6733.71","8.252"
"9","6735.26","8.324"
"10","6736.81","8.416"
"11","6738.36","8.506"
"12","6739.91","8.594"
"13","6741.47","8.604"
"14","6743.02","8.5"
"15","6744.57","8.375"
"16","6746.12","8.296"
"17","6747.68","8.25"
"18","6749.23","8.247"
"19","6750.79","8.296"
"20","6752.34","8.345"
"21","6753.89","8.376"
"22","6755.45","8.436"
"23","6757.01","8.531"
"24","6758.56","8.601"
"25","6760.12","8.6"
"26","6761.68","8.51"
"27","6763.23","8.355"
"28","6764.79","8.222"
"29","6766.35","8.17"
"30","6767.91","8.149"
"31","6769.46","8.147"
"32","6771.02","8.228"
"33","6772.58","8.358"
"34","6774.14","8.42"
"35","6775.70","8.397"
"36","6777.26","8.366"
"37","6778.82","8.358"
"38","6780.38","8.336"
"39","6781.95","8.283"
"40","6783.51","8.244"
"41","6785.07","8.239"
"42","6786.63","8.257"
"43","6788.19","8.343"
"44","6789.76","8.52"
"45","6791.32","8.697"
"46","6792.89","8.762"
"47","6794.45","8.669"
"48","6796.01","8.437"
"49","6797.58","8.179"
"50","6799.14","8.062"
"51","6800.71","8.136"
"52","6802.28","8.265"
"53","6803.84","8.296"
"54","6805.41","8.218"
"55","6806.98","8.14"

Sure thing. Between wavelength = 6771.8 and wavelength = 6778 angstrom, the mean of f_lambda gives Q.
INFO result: 8.38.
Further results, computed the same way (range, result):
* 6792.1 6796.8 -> 8.62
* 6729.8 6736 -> 8.32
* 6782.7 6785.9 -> 8.26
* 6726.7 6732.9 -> 8.45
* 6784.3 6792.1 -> 8.41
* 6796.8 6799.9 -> 8.13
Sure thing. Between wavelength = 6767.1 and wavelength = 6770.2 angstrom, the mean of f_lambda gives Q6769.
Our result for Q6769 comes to 8.17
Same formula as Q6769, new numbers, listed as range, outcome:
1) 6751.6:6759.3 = 8.46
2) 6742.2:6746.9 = 8.4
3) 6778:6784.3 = 8.3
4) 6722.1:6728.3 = 8.35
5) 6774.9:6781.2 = 8.36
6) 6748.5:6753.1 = 8.29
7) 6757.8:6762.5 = 8.57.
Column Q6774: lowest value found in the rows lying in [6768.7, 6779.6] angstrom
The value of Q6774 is 8.147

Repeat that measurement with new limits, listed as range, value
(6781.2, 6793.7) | 8.239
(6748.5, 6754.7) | 8.247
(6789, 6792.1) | 8.52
